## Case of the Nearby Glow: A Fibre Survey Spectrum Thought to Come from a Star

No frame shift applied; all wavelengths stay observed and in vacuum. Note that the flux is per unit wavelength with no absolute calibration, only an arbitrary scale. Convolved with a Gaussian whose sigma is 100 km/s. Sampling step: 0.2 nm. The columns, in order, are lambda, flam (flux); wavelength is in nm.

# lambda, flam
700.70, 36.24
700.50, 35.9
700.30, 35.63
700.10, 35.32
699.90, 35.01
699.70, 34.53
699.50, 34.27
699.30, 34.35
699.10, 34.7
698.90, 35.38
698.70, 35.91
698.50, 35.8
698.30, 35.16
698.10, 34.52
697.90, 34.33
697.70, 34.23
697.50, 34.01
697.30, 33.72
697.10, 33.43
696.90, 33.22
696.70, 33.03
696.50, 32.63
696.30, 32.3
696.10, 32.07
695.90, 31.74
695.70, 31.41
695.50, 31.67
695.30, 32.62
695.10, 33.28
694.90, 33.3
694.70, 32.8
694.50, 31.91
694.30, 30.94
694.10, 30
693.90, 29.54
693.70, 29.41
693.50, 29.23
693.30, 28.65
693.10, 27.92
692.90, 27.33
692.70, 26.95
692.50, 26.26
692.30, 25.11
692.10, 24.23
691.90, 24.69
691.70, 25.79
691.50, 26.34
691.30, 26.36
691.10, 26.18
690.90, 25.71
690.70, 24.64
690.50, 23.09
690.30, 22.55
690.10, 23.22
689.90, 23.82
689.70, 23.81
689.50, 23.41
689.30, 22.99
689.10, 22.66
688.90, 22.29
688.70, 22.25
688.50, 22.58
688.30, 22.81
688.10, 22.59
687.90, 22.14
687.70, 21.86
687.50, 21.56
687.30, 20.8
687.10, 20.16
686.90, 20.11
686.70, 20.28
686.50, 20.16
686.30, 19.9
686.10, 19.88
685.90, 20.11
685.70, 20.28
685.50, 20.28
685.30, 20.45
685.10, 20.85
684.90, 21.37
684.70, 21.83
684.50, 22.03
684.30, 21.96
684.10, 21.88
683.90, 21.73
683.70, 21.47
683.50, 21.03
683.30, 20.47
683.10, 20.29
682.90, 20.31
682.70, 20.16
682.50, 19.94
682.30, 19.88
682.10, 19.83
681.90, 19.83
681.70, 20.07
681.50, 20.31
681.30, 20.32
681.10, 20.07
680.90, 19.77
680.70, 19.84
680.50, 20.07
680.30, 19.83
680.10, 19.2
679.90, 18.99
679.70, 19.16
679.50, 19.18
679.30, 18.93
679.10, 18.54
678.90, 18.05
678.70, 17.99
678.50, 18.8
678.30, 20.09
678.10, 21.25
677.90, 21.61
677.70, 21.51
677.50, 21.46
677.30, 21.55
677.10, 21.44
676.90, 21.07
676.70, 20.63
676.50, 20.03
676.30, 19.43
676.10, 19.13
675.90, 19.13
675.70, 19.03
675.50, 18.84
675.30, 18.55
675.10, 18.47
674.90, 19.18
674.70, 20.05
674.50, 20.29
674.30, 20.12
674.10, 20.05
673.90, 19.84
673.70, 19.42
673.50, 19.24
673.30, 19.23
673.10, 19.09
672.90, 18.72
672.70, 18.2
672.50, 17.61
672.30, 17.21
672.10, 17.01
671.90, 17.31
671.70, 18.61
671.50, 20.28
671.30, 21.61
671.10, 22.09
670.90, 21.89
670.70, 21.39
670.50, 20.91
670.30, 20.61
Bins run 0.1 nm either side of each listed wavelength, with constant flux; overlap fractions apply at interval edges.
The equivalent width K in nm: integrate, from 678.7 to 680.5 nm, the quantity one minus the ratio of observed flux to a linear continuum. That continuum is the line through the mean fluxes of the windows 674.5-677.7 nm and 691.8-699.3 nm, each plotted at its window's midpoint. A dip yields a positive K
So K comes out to 0.25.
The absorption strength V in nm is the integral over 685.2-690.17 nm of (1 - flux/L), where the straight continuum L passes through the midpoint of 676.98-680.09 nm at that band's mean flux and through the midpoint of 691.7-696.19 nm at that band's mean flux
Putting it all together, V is 0.778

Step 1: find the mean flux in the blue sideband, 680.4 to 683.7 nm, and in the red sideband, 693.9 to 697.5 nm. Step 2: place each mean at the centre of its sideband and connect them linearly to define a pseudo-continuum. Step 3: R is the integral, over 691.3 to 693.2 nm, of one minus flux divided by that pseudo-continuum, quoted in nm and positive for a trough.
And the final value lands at 0.206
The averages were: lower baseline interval 20.2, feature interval 26.1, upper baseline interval 32.3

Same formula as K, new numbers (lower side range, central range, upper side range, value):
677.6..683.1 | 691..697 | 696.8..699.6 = 0.30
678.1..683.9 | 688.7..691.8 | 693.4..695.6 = 0.40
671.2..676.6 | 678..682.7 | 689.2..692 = 0.35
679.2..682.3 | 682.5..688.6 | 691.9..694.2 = 0.46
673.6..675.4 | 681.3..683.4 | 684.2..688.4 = 0.04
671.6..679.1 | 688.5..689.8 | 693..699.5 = 0.24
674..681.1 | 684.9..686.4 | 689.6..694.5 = 0.20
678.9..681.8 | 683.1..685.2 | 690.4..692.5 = 0.01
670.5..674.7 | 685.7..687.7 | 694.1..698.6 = 0.52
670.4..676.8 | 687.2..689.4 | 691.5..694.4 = 0.29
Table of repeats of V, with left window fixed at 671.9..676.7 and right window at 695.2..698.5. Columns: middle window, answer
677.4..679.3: 0.15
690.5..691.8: 0.18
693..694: 0.07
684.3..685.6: 0.23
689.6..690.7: 0.21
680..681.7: 0.24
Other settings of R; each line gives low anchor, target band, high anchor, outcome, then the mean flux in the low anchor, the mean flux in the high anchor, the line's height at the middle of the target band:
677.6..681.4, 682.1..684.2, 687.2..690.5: 0.013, 19.6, 22.6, 20.8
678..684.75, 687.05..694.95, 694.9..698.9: 0.847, 20.1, 33.5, 28.4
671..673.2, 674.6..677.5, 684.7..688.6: -0.053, 18.9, 21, 19.5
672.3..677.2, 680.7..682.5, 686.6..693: 0.110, 19.4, 23.6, 21.3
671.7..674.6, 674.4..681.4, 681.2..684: -0.055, 18.8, 20.4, 19.6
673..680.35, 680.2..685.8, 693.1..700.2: 0.769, 19.7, 32.9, 23.9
